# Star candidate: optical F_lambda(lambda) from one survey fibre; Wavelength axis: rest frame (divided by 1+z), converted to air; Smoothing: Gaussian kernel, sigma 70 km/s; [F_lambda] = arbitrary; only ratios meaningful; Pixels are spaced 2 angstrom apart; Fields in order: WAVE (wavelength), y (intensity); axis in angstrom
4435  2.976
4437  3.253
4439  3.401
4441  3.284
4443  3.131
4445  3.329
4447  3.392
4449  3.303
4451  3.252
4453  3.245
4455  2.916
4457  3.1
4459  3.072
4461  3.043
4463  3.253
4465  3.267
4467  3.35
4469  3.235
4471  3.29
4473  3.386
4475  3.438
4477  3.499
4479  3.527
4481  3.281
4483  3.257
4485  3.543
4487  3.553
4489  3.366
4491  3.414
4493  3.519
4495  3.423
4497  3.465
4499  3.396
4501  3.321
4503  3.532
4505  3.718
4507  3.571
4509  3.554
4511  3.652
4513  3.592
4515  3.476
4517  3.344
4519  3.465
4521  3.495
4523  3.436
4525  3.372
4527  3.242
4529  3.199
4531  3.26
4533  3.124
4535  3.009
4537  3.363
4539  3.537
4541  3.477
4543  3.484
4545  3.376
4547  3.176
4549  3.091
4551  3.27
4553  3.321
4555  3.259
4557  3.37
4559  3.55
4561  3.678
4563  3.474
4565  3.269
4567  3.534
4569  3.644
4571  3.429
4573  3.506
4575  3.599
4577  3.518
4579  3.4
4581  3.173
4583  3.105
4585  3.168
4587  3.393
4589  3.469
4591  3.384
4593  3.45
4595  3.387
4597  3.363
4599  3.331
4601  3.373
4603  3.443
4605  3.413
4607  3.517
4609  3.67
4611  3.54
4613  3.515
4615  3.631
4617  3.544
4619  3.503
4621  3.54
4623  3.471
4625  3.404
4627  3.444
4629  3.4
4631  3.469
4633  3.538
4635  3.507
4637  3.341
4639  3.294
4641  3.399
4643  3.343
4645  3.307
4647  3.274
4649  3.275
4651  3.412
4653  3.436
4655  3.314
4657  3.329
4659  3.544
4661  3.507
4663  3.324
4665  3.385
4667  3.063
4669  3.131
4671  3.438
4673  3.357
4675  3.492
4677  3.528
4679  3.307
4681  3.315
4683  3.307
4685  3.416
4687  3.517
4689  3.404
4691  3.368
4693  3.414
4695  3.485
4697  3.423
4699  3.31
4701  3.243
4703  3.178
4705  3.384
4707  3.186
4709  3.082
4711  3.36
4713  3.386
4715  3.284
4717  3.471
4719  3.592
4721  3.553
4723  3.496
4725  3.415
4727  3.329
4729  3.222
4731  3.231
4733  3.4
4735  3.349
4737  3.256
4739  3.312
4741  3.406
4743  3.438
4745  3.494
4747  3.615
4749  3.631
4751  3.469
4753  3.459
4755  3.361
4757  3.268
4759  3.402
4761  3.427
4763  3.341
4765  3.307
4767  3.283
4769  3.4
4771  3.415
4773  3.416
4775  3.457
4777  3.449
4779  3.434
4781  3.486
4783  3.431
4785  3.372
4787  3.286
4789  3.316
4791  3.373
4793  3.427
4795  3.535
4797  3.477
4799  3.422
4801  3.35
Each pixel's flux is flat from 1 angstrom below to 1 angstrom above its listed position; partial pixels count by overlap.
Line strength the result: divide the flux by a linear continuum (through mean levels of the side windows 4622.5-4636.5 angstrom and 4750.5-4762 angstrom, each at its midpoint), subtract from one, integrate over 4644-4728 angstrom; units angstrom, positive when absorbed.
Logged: 1.6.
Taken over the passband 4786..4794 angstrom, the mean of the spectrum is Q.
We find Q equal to 3.35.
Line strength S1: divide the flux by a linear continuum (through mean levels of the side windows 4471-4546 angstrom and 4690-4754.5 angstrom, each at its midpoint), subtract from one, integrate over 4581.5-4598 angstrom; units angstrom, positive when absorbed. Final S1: 0.3 angstrom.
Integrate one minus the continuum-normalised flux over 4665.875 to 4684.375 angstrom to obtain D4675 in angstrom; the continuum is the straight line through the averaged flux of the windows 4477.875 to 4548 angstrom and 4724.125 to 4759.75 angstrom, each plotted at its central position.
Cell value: 0.38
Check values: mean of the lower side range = 3.41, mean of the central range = 3.33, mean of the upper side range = 3.39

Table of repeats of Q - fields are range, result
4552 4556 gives 3.29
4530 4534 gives 3.19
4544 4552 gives 3.23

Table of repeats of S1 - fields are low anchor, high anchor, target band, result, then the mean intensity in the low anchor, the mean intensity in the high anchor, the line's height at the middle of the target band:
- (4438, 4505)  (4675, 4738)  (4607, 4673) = -1.2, 3.33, 3.36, 3.35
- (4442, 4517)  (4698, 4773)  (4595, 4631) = -1.1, 3.37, 3.37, 3.37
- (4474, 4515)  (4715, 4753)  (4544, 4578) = 0.5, 3.48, 3.42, 3.47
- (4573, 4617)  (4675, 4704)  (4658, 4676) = 0.1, 3.43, 3.38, 3.39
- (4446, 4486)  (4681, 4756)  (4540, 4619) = -2.2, 3.28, 3.38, 3.33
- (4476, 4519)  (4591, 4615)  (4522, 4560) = 1.7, 3.48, 3.46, 3.47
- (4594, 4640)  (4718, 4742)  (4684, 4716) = 0.6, 3.46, 3.38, 3.4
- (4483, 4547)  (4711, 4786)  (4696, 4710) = 0.6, 3.42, 3.41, 3.41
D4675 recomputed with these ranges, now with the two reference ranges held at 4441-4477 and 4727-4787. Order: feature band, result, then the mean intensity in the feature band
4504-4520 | -1.3 angstrom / 3.55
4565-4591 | -0.8 angstrom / 3.4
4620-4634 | -0.6 angstrom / 3.47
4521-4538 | 0.1 angstrom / 3.26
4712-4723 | -0.3 angstrom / 3.46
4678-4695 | -0.1 angstrom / 3.39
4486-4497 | -0.7 angstrom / 3.46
